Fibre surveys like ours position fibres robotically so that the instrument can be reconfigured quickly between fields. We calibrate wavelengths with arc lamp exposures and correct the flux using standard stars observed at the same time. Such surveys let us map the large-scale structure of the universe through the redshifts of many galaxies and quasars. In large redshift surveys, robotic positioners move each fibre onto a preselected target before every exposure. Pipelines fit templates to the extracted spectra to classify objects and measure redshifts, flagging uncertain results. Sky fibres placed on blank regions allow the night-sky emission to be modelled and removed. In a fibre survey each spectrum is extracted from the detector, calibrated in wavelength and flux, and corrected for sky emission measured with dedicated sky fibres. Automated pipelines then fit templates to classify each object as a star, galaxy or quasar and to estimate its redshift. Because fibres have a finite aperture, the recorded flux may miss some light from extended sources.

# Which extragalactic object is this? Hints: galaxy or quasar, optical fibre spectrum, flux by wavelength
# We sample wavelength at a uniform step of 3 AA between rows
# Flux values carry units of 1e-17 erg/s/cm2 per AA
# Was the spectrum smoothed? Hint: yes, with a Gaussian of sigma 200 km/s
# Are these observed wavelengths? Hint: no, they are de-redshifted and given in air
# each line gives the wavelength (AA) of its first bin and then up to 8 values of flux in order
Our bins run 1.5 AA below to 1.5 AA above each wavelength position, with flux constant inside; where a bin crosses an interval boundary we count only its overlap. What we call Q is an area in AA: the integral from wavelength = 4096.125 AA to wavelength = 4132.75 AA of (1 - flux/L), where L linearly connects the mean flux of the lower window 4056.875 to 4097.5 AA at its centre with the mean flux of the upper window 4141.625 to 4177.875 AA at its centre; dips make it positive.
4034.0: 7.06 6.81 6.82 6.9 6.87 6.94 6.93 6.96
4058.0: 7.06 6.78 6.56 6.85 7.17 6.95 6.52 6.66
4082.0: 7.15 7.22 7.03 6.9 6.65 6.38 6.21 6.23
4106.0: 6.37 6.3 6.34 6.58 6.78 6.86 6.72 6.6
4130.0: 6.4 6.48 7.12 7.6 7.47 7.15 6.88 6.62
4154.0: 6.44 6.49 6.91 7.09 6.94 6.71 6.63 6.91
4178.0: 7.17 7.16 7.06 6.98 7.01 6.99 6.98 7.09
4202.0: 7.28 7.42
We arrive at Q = 2.0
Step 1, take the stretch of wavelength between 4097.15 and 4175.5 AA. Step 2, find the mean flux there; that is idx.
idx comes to 6.72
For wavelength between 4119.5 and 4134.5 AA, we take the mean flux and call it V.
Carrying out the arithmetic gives 6.61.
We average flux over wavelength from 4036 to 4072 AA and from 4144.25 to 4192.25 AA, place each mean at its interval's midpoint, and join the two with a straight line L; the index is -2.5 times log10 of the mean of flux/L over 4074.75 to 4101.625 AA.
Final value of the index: 0.02 mag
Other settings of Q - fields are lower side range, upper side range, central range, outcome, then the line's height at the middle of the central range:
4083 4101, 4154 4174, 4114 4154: -0.5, 6.77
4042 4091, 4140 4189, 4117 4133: 0.6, 6.92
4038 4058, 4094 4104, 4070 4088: -1.0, 6.56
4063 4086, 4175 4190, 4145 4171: 0.9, 7.02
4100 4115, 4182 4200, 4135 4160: -1.2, 6.66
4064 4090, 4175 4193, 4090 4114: 1.9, 6.95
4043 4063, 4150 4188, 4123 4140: 0.2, 6.87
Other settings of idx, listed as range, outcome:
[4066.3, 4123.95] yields 6.69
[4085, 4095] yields 6.92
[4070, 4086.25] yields 6.92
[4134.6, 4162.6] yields 6.97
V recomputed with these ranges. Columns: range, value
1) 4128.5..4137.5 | 6.67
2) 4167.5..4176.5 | 6.75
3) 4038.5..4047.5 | 6.86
